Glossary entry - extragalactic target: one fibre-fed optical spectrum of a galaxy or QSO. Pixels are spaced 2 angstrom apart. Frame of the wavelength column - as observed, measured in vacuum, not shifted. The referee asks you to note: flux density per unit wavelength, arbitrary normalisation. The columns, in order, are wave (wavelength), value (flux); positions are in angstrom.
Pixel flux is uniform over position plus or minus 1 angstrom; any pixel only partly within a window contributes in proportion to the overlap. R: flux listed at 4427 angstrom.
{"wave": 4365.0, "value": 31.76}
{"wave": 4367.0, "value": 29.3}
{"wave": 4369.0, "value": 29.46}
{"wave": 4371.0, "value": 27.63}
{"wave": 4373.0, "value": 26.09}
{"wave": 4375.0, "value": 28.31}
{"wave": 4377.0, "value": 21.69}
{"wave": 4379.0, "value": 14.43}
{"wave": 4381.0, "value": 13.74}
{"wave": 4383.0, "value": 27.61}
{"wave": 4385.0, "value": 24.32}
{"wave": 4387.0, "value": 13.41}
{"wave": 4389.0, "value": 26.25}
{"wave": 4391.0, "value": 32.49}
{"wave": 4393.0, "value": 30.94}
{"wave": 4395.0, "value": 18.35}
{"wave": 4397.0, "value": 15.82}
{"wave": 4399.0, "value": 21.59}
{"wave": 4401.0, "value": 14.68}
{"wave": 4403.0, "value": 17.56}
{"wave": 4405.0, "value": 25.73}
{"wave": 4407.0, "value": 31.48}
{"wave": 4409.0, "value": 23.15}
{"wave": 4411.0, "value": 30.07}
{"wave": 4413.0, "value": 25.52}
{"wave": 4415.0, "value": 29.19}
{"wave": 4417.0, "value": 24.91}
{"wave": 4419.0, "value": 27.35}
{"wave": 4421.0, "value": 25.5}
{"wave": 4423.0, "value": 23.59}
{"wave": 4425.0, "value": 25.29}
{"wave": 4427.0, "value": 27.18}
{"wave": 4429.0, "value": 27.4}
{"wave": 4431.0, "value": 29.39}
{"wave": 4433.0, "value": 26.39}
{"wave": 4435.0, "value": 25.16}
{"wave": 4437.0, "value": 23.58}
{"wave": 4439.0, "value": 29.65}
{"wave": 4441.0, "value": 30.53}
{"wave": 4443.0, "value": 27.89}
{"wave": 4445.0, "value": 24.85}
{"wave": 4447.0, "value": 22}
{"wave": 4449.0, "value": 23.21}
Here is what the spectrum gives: 27.18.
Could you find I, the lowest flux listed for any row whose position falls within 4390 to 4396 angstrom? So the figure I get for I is 18.35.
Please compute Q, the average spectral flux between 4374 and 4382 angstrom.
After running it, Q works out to 19.5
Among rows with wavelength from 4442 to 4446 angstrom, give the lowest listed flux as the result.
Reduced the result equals 24.85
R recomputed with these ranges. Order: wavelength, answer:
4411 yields 30.07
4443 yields 27.89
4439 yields 29.65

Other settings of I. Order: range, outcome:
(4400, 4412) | 14.68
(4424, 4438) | 23.58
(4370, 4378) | 21.69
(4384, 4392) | 13.41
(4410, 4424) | 23.59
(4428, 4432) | 27.4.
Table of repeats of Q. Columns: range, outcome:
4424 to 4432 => 27.3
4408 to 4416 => 27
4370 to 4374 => 26.9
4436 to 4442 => 27.9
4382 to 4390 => 22.9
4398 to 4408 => 22.2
